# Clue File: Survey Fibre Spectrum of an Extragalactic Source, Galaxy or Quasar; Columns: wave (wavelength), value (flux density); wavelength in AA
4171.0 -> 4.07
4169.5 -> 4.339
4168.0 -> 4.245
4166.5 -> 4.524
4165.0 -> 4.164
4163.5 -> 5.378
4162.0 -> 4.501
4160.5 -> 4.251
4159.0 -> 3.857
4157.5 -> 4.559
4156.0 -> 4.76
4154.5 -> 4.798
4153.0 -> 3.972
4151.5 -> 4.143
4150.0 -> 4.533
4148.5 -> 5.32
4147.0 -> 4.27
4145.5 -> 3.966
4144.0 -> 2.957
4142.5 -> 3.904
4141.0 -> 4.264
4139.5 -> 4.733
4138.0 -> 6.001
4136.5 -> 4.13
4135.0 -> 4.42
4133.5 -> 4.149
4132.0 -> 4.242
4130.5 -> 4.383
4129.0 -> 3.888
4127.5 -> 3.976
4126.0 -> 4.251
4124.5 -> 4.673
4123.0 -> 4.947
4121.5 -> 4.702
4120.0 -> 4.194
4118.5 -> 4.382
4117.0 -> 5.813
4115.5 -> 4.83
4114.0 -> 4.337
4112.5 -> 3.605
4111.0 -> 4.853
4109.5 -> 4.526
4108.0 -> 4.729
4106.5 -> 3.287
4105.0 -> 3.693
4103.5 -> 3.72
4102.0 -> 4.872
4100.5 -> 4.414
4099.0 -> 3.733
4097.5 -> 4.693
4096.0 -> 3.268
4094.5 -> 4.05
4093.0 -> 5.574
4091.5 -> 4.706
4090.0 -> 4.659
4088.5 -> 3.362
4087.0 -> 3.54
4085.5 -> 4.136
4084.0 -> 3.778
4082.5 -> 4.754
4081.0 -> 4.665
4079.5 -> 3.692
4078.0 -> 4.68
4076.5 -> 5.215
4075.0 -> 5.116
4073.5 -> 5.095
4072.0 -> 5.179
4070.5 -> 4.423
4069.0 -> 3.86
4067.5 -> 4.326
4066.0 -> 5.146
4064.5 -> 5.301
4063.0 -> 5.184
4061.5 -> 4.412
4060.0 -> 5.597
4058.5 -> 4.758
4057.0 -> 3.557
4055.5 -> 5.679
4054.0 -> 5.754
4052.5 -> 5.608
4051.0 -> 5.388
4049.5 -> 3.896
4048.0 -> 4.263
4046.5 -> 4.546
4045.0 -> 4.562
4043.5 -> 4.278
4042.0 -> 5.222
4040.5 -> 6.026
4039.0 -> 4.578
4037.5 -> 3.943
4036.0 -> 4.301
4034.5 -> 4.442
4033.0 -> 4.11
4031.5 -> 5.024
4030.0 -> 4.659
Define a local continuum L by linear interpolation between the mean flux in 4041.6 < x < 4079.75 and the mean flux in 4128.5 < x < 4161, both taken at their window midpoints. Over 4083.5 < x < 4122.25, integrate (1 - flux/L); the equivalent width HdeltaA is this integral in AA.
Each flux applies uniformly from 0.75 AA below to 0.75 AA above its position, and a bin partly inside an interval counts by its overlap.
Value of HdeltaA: 2.39 AA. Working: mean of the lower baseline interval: 4.81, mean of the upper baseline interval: 4.35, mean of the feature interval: 4.29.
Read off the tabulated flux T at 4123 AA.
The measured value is 4.947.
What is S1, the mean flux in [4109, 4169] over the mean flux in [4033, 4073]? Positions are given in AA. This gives 0.93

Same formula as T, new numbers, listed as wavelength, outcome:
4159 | 3.857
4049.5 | 3.896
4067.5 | 4.326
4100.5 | 4.414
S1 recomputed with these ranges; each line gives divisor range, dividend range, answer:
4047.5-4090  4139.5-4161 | 0.92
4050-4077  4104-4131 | 0.88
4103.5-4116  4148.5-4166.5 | 1.07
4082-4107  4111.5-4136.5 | 1.07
